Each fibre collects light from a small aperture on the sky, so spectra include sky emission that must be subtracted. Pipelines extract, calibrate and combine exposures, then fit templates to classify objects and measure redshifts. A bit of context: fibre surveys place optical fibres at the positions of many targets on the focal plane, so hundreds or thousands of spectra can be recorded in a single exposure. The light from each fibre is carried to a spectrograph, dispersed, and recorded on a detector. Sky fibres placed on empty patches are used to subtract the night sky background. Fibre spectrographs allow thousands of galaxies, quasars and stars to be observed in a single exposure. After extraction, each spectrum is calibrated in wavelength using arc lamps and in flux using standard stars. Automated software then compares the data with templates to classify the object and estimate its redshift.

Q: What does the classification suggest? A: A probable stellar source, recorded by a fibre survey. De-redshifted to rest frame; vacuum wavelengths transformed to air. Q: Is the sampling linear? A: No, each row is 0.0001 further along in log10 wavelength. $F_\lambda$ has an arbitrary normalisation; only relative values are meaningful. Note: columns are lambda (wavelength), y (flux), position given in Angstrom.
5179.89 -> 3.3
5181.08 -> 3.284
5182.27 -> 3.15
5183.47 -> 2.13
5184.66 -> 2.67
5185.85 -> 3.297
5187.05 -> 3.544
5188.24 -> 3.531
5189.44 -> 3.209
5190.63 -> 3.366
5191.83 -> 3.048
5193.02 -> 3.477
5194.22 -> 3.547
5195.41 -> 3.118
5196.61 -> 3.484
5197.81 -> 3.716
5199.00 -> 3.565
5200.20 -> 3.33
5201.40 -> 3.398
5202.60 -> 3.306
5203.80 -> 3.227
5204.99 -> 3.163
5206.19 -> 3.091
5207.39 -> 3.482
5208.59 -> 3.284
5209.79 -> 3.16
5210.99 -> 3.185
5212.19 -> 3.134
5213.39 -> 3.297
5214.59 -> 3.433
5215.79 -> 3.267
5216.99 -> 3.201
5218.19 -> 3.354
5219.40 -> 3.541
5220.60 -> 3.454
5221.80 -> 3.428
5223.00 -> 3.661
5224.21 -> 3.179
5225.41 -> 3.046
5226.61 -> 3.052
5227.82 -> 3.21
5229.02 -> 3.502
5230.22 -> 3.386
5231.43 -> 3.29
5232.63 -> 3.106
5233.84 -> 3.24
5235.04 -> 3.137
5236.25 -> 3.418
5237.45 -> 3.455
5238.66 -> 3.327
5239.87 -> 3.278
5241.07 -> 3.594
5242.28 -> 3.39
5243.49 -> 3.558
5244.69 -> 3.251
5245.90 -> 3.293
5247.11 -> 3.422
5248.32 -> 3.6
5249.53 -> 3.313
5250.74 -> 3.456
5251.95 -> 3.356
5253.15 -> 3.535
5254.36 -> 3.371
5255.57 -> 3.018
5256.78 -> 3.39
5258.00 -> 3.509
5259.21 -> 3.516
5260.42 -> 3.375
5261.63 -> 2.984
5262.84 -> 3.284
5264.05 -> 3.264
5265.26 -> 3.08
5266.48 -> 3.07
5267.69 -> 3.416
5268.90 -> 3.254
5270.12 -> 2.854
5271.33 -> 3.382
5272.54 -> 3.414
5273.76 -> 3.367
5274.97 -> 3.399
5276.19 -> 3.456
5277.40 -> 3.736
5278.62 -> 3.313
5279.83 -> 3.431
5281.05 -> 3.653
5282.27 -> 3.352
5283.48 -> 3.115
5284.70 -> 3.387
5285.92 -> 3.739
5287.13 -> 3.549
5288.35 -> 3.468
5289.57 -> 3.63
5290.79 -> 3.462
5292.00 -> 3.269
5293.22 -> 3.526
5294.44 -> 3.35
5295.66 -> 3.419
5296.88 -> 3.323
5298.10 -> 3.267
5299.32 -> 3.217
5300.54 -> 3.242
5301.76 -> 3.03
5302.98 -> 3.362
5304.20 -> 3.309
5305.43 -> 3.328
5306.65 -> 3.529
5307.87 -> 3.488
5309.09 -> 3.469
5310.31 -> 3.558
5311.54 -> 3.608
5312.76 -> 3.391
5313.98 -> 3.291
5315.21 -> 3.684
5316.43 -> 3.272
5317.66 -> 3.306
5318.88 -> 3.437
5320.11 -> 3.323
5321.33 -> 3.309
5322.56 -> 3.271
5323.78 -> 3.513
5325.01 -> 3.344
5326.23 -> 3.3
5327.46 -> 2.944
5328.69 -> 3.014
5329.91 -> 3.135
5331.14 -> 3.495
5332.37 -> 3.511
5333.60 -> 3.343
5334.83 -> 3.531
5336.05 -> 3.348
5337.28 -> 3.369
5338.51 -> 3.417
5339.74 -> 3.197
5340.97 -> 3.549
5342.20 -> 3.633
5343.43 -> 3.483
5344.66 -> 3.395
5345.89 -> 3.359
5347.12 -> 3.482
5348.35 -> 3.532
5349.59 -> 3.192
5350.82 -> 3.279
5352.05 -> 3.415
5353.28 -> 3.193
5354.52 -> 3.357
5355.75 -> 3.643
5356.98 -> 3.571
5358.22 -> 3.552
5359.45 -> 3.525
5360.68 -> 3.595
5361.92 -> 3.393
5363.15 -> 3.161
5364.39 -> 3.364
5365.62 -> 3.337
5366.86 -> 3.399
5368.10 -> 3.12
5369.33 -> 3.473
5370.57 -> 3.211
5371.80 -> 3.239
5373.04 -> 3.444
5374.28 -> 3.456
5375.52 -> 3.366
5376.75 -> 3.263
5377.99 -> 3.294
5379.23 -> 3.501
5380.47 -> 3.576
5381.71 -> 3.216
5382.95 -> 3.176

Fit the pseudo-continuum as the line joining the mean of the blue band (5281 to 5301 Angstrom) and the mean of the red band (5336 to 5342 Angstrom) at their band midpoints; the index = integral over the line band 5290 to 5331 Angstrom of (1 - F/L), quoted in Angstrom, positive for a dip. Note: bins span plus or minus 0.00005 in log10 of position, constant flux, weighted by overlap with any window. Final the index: 0.7 Angstrom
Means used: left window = 3.4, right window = 3.39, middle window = 3.35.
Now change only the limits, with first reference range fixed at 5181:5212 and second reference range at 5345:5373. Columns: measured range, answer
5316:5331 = 0.4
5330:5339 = -0.1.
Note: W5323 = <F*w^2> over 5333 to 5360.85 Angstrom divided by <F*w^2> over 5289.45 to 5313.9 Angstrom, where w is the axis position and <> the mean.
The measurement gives 1.0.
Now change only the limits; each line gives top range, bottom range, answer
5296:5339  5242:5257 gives 1.02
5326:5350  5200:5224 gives 1.06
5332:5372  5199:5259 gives 1.07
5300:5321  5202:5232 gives 1.07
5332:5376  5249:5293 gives 1.04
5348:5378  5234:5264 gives 1.05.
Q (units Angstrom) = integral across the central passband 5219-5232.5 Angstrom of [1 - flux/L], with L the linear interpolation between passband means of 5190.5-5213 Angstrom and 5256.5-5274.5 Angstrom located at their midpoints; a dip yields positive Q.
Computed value -0.1 Angstrom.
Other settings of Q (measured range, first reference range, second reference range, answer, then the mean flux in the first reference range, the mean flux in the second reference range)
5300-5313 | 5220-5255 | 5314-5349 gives -0.10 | 3.36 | 3.37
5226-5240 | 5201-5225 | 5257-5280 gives 0.13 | 3.31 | 3.32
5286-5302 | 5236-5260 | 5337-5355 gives 0.05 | 3.4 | 3.39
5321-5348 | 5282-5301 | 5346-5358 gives 0.33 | 3.4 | 3.41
